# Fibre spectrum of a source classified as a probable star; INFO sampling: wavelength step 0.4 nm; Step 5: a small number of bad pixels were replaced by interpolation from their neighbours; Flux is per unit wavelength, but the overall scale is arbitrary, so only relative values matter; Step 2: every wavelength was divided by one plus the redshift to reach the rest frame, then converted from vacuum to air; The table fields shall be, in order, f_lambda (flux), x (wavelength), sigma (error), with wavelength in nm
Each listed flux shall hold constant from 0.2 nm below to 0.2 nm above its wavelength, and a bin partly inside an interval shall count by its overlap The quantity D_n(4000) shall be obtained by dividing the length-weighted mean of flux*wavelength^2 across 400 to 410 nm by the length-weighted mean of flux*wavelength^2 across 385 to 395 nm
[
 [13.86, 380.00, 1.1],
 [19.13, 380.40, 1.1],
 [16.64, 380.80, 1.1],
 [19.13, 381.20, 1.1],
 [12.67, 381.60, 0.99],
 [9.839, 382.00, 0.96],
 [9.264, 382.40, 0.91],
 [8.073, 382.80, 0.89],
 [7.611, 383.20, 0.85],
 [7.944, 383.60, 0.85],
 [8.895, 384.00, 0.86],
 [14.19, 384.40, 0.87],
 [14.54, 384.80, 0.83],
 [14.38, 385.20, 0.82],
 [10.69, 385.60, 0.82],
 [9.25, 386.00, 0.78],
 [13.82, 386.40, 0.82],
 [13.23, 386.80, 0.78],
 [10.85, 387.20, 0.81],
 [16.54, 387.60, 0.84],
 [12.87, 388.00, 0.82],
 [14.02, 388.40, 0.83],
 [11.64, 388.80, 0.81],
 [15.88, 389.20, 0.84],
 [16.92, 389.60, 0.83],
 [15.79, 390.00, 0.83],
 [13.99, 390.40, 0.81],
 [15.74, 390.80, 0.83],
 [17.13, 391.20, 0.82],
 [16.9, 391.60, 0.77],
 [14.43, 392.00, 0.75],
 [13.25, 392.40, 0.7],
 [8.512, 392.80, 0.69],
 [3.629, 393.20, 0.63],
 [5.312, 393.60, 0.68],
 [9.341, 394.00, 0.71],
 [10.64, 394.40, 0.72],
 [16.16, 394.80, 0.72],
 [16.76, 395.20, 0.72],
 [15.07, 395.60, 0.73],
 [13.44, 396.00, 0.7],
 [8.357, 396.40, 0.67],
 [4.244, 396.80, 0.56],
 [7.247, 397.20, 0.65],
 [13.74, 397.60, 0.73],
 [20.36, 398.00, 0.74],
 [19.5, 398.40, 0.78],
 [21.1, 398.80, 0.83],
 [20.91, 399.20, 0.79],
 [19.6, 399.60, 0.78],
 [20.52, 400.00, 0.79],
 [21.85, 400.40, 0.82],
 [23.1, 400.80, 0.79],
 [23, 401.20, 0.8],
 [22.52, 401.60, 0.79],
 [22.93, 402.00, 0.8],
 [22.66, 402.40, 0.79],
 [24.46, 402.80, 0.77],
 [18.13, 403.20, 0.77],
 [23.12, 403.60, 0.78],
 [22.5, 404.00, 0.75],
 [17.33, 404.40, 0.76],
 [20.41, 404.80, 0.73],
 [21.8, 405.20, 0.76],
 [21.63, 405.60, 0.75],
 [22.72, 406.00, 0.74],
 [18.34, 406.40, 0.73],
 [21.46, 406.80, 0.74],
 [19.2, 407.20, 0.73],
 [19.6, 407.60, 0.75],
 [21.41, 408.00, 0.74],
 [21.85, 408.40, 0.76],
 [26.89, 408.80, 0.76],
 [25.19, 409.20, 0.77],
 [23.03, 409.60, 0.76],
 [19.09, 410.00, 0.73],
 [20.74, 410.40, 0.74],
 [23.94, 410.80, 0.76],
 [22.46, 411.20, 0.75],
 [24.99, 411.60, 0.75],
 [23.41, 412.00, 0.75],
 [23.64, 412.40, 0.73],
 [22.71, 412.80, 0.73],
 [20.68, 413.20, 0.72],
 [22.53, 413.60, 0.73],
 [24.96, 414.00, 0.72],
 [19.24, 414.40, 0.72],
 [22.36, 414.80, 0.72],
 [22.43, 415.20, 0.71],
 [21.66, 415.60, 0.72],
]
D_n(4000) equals 1.8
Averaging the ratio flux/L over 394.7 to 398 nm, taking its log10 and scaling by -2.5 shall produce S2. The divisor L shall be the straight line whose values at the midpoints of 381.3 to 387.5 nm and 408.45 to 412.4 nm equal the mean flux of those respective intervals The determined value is 0.33 mag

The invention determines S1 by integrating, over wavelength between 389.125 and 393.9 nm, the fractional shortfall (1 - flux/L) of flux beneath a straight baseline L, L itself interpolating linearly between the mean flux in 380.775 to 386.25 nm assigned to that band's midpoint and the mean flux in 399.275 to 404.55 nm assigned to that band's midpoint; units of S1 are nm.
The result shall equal 0.829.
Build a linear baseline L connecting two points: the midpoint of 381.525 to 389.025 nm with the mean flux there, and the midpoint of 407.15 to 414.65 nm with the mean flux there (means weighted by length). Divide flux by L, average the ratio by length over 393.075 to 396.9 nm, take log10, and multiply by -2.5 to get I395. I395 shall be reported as 0.43 mag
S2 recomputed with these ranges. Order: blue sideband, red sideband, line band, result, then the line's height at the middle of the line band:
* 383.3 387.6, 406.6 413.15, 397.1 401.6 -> -0.09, 17.9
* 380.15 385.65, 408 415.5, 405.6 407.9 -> 0.03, 20.9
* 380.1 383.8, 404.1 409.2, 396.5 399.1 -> 0.25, 18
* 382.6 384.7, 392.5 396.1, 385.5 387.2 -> -0.18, 9.94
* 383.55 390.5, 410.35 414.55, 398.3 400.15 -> -0.15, 17.8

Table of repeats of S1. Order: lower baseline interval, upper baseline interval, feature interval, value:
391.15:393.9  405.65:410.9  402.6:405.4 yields -0.346 nm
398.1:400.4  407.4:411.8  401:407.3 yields 0.016 nm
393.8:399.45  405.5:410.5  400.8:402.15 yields -0.432 nm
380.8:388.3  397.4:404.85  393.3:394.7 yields 0.696 nm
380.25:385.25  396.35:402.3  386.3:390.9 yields 0.064 nm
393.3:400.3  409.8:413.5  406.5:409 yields -0.163 nm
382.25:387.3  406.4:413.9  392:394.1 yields 0.869 nm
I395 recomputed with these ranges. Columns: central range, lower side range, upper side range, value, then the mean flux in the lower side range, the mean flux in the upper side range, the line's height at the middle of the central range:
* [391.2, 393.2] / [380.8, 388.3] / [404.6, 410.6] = 0.189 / 12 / 21.6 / 15.2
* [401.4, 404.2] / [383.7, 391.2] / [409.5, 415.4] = -0.177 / 13.5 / 22.4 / 19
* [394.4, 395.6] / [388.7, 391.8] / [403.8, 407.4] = 0.128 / 15.6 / 20.6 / 17.2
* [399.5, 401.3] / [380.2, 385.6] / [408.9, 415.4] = -0.168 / 12.4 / 22.7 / 18.5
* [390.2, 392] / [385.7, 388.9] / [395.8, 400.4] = -0.147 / 12.7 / 15.6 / 13.8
